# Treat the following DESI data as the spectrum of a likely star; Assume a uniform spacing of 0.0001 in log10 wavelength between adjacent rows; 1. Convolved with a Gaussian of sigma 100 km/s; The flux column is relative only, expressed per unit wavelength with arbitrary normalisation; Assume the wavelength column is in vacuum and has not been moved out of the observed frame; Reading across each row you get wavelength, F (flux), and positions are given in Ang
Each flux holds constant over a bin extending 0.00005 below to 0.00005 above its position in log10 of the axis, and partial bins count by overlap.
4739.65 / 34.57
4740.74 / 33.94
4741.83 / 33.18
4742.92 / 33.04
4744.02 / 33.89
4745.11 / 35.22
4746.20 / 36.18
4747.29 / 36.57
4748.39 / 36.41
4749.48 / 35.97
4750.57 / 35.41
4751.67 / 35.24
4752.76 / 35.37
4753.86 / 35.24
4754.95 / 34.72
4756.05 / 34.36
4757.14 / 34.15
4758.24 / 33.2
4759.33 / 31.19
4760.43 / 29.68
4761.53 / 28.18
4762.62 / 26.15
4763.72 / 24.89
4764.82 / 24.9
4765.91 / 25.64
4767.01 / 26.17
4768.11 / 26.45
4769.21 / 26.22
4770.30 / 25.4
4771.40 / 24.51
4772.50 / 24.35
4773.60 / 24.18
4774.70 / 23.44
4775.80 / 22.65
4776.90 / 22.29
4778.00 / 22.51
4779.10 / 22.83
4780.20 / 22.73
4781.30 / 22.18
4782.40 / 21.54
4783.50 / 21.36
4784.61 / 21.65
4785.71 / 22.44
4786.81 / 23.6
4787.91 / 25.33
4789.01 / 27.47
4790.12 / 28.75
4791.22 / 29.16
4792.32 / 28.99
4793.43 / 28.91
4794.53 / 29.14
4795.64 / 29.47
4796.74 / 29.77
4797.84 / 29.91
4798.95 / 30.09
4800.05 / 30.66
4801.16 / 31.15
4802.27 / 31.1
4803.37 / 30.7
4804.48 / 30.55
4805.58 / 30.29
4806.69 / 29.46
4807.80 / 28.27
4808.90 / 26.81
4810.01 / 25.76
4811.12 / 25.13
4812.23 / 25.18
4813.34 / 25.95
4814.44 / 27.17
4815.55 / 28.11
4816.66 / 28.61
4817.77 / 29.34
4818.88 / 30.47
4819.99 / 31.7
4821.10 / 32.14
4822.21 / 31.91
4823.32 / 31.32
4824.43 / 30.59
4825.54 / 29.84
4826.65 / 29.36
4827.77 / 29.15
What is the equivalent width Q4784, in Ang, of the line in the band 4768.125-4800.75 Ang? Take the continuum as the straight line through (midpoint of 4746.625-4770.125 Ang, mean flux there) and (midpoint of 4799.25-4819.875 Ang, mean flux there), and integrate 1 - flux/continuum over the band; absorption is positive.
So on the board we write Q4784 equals 4.6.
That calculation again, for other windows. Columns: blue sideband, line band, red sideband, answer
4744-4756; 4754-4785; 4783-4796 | 4.99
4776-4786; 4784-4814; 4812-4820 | -3.25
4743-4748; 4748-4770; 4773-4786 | -0.42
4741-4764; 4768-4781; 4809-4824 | 3.24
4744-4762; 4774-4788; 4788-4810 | 3.88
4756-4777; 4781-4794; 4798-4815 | 1.21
